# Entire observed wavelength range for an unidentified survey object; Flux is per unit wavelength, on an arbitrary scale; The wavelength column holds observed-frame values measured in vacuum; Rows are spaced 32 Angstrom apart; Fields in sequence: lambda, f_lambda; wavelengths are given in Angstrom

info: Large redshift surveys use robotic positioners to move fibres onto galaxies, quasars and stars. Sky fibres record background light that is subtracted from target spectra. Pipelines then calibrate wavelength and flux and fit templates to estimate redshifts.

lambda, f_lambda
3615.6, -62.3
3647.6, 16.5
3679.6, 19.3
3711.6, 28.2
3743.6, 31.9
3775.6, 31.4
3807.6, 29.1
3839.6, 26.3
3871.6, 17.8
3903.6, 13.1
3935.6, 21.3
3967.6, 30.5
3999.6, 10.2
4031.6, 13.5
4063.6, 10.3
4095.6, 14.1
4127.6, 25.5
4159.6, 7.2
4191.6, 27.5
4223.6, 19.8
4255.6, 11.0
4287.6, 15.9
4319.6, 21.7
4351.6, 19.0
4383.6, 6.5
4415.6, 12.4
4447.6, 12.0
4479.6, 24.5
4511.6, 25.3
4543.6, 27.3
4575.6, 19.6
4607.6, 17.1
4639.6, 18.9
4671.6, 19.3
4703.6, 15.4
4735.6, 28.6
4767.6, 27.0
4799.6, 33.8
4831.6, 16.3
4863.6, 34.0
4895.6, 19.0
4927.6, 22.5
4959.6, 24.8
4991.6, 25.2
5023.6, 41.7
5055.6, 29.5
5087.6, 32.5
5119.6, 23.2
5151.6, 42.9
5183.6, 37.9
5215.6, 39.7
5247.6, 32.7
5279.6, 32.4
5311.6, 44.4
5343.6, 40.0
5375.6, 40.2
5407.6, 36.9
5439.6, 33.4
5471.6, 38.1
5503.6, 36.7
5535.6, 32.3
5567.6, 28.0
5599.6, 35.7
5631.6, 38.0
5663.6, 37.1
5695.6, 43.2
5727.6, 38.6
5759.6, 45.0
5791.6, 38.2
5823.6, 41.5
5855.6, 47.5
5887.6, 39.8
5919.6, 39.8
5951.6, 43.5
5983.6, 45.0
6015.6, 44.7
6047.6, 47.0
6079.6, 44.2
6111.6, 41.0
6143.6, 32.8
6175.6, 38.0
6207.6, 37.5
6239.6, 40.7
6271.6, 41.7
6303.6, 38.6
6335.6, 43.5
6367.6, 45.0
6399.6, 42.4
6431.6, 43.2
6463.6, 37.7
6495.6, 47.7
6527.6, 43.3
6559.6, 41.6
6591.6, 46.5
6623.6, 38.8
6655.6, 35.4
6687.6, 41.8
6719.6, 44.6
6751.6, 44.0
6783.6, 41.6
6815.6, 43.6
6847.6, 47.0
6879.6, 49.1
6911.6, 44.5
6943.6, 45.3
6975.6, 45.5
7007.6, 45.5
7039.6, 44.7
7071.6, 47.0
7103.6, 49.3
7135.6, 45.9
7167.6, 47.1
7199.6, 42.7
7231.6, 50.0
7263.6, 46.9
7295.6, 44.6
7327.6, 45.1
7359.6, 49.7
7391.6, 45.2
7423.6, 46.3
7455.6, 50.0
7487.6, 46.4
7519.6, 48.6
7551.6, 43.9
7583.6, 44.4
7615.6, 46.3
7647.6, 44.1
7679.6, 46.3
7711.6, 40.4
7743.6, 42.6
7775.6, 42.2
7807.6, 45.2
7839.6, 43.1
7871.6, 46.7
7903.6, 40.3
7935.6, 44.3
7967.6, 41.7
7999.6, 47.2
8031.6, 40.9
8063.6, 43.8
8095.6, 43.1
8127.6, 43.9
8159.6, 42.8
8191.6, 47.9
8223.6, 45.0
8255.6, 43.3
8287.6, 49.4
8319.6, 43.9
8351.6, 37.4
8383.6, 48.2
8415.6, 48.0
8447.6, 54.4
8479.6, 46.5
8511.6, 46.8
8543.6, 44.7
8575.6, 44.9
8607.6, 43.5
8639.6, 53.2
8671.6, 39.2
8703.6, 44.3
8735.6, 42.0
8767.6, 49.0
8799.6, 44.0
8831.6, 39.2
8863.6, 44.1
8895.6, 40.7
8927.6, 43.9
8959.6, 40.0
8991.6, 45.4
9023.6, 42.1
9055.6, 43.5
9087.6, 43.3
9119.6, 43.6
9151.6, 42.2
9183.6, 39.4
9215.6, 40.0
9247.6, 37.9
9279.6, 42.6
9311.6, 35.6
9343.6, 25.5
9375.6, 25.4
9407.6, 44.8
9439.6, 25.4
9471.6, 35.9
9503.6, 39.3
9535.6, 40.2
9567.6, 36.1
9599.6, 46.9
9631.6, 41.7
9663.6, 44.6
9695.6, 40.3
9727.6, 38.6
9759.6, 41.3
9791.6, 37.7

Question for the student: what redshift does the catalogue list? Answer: 0.286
